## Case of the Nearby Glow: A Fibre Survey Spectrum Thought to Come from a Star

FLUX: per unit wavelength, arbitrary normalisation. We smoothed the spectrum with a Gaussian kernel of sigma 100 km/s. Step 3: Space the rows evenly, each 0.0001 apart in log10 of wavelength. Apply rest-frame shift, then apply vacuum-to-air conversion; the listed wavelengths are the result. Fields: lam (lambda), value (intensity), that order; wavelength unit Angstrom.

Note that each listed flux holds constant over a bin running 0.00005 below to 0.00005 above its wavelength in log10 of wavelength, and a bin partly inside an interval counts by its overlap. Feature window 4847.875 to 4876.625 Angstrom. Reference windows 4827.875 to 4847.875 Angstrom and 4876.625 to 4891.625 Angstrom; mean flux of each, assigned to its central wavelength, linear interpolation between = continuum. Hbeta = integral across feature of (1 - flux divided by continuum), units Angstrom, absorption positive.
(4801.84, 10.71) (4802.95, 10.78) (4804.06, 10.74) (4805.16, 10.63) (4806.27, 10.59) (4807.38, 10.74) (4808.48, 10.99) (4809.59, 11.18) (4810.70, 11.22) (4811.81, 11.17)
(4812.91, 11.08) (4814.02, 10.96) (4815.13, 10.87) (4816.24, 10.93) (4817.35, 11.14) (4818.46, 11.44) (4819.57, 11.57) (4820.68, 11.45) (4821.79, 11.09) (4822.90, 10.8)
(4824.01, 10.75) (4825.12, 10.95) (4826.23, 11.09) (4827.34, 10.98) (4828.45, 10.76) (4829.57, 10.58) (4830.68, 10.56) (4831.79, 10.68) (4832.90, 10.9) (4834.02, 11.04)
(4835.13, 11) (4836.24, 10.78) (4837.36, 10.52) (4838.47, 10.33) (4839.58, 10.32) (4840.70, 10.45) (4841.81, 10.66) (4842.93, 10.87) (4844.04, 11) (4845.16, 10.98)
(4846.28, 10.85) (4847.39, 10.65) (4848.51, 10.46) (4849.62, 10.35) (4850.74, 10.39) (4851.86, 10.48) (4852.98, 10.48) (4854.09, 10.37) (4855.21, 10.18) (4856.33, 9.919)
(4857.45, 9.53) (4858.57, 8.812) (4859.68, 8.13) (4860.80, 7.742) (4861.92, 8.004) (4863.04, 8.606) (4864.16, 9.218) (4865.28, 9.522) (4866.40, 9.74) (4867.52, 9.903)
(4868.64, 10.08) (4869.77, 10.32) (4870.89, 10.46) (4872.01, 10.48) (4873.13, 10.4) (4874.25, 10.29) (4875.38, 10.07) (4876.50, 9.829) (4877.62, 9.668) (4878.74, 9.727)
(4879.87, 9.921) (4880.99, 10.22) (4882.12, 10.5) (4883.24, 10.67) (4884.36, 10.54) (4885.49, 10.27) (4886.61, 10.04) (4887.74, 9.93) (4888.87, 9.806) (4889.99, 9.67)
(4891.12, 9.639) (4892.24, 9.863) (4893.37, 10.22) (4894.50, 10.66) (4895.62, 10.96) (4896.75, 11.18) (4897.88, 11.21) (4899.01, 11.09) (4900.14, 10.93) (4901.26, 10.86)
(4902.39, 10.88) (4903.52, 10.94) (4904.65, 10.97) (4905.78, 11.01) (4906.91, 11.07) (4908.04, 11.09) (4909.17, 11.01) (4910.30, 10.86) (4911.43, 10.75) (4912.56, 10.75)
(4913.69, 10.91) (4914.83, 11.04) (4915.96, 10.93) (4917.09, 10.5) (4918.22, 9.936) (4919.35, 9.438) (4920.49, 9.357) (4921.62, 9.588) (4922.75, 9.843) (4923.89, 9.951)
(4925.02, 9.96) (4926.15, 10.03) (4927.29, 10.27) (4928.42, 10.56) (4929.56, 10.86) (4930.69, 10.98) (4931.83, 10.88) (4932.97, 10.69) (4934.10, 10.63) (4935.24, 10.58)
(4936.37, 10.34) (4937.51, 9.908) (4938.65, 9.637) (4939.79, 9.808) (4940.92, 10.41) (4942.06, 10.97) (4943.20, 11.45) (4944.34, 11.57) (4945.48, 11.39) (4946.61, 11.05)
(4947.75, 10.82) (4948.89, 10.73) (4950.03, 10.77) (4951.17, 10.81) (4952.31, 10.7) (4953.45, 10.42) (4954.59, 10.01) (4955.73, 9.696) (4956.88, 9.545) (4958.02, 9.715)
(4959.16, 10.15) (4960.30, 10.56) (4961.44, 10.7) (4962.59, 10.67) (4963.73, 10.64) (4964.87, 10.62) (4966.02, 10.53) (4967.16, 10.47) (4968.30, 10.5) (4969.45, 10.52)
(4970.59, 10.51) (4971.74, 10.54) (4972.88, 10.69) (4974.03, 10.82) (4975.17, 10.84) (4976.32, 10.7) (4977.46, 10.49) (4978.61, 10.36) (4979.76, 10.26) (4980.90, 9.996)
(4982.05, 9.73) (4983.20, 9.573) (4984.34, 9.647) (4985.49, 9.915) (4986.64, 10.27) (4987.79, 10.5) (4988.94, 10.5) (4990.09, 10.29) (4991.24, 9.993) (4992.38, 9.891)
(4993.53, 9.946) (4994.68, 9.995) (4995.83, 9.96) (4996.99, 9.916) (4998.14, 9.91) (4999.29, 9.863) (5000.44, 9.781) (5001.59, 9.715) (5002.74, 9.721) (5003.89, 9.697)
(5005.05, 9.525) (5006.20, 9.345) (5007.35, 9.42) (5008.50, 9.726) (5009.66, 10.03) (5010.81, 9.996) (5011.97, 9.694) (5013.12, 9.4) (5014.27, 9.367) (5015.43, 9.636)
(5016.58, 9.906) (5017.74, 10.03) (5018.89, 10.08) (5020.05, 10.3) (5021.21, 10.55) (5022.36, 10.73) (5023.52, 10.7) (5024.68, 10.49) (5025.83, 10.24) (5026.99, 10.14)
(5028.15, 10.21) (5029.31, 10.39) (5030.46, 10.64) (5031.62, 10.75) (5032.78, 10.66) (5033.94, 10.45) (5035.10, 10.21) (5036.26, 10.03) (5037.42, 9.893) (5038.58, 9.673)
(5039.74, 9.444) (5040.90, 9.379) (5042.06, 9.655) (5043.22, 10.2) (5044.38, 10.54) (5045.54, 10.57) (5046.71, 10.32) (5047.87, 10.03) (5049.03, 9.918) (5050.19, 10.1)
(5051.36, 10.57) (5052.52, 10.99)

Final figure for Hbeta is 1.7 Angstrom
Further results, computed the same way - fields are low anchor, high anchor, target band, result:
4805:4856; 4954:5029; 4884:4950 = -0.7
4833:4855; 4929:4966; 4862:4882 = 1.4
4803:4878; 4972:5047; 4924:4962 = -1.0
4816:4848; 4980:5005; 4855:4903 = 2.7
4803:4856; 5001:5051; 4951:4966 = 0.0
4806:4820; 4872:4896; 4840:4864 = 1.4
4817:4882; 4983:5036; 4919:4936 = -0.1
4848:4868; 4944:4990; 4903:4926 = -1.1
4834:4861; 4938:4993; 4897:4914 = -1.0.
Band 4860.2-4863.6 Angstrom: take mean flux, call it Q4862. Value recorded 8.11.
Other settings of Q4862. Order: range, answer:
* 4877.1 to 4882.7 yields 10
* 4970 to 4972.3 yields 10.5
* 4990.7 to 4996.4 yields 9.97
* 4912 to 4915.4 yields 10.9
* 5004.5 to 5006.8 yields 9.46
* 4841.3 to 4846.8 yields 10.9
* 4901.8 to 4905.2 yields 10.9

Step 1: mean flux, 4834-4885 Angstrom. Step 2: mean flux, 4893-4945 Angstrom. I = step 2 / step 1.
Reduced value 1.1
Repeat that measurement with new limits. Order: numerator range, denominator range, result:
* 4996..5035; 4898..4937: 0.95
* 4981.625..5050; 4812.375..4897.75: 0.97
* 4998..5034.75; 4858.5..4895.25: 1.02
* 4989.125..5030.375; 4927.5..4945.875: 0.94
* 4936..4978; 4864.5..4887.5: 1.04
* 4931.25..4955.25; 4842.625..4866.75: 1.08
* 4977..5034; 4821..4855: 0.94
